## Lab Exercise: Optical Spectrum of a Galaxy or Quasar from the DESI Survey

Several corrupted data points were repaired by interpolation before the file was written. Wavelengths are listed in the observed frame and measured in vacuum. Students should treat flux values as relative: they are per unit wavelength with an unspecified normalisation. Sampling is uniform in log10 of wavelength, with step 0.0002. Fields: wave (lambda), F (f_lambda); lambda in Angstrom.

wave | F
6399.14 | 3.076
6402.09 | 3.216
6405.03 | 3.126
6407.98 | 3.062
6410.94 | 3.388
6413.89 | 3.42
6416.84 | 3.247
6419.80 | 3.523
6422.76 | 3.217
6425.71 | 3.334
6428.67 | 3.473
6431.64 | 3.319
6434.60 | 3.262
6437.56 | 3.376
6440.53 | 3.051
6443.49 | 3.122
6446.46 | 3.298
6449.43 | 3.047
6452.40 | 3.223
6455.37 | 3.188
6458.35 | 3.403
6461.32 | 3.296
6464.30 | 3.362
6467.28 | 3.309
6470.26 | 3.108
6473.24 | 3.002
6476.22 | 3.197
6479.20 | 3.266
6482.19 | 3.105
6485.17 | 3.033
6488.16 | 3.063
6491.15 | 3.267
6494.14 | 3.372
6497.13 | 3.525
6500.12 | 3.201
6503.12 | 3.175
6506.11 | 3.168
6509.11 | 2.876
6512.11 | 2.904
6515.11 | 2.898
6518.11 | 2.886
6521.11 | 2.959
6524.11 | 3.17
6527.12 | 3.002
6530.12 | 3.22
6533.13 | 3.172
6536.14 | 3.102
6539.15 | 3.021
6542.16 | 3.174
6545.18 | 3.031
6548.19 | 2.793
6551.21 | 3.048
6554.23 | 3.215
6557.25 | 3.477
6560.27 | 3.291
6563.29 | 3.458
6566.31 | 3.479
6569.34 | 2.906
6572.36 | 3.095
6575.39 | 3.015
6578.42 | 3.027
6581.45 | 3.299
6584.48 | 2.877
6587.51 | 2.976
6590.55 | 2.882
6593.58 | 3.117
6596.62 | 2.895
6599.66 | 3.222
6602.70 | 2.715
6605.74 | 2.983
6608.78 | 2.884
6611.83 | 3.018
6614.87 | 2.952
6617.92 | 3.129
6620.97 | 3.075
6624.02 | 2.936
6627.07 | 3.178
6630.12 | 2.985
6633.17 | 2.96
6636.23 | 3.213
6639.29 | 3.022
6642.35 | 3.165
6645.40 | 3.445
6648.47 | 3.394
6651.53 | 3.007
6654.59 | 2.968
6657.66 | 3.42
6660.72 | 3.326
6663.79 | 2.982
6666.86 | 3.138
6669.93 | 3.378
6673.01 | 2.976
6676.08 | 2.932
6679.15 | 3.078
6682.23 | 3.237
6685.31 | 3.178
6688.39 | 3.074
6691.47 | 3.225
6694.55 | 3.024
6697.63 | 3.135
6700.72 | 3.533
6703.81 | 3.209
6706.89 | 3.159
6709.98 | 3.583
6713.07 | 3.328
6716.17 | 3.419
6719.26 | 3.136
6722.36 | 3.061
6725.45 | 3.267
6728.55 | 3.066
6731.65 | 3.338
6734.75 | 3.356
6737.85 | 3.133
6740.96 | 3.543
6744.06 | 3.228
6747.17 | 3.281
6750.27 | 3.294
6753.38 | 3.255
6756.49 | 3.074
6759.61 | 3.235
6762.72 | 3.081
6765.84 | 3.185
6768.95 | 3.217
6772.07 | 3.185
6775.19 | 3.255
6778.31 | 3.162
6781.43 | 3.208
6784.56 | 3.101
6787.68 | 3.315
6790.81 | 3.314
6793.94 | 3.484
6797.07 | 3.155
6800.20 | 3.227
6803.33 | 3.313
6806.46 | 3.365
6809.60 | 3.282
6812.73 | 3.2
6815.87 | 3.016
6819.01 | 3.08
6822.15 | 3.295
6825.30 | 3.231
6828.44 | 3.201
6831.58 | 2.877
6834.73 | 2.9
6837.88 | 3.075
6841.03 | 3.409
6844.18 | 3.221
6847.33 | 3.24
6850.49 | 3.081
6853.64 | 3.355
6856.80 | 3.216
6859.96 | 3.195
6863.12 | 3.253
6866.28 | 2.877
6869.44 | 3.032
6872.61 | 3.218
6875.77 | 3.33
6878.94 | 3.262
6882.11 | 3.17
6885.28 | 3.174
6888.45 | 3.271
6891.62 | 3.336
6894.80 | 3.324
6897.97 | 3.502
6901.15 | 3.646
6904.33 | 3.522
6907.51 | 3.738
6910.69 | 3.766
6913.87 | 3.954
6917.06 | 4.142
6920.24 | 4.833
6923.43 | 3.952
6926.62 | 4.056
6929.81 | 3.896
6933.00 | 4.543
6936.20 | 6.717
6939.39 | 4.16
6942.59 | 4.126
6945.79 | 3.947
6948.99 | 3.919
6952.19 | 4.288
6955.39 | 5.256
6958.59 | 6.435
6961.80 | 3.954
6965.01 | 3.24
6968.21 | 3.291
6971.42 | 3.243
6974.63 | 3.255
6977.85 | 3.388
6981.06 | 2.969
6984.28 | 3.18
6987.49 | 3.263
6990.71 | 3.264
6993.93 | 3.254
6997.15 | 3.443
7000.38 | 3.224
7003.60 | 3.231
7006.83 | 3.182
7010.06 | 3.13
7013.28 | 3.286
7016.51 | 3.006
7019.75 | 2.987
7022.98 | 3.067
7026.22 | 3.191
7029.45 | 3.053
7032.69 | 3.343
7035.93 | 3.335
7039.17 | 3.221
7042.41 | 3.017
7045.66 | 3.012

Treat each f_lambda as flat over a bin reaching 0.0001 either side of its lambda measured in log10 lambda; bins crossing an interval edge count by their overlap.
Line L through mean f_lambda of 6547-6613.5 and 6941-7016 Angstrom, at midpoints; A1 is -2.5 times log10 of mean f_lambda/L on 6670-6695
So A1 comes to 0.04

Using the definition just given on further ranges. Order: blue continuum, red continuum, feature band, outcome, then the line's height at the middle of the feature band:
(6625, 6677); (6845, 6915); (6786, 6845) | 0.02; 3.28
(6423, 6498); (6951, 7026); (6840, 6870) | 0.08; 3.44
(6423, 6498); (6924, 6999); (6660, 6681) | 0.14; 3.54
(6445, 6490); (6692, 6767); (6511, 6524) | 0.09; 3.2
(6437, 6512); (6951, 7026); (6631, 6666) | 0.04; 3.3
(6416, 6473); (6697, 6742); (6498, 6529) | 0.08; 3.27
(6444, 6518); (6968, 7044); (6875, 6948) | -0.21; 3.19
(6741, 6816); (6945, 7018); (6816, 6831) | 0.05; 3.32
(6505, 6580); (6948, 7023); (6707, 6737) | 0.00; 3.27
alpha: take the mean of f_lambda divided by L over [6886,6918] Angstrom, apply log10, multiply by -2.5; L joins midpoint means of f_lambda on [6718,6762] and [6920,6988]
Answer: 0.08 mag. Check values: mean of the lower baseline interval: 3.23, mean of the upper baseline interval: 4.08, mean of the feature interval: 3.6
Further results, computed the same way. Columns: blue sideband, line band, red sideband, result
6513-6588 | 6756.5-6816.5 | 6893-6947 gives 0.16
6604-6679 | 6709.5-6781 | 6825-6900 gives -0.03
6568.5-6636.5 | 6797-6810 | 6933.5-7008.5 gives 0.06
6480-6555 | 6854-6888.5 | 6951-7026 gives 0.07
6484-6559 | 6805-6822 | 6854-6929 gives 0.08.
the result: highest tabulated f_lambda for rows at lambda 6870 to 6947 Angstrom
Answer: 6.717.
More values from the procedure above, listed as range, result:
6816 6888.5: 3.409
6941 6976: 6.435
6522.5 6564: 3.477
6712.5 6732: 3.419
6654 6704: 3.533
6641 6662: 3.445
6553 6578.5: 3.479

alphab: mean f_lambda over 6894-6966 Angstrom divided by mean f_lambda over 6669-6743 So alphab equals 1.31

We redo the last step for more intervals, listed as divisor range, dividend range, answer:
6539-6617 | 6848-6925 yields 1.13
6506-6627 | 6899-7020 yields 1.25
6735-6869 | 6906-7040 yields 1.16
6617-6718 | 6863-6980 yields 1.21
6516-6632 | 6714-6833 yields 1.05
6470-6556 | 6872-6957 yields 1.27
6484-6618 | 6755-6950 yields 1.12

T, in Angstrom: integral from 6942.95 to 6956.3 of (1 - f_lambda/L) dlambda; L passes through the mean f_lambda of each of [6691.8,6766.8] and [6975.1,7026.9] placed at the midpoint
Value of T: -4.51 Angstrom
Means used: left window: 3.25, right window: 3.19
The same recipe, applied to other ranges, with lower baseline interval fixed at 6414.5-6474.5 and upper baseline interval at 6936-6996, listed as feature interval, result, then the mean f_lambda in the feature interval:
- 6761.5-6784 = 2.9 Angstrom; 3.18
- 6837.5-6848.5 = 1.4 Angstrom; 3.25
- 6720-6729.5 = 1.2 Angstrom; 3.14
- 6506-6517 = 1.3 Angstrom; 2.93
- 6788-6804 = 1.7 Angstrom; 3.3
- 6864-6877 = 2.3 Angstrom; 3.12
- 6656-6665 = 0.7 Angstrom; 3.25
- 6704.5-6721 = 1.2 Angstrom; 3.32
